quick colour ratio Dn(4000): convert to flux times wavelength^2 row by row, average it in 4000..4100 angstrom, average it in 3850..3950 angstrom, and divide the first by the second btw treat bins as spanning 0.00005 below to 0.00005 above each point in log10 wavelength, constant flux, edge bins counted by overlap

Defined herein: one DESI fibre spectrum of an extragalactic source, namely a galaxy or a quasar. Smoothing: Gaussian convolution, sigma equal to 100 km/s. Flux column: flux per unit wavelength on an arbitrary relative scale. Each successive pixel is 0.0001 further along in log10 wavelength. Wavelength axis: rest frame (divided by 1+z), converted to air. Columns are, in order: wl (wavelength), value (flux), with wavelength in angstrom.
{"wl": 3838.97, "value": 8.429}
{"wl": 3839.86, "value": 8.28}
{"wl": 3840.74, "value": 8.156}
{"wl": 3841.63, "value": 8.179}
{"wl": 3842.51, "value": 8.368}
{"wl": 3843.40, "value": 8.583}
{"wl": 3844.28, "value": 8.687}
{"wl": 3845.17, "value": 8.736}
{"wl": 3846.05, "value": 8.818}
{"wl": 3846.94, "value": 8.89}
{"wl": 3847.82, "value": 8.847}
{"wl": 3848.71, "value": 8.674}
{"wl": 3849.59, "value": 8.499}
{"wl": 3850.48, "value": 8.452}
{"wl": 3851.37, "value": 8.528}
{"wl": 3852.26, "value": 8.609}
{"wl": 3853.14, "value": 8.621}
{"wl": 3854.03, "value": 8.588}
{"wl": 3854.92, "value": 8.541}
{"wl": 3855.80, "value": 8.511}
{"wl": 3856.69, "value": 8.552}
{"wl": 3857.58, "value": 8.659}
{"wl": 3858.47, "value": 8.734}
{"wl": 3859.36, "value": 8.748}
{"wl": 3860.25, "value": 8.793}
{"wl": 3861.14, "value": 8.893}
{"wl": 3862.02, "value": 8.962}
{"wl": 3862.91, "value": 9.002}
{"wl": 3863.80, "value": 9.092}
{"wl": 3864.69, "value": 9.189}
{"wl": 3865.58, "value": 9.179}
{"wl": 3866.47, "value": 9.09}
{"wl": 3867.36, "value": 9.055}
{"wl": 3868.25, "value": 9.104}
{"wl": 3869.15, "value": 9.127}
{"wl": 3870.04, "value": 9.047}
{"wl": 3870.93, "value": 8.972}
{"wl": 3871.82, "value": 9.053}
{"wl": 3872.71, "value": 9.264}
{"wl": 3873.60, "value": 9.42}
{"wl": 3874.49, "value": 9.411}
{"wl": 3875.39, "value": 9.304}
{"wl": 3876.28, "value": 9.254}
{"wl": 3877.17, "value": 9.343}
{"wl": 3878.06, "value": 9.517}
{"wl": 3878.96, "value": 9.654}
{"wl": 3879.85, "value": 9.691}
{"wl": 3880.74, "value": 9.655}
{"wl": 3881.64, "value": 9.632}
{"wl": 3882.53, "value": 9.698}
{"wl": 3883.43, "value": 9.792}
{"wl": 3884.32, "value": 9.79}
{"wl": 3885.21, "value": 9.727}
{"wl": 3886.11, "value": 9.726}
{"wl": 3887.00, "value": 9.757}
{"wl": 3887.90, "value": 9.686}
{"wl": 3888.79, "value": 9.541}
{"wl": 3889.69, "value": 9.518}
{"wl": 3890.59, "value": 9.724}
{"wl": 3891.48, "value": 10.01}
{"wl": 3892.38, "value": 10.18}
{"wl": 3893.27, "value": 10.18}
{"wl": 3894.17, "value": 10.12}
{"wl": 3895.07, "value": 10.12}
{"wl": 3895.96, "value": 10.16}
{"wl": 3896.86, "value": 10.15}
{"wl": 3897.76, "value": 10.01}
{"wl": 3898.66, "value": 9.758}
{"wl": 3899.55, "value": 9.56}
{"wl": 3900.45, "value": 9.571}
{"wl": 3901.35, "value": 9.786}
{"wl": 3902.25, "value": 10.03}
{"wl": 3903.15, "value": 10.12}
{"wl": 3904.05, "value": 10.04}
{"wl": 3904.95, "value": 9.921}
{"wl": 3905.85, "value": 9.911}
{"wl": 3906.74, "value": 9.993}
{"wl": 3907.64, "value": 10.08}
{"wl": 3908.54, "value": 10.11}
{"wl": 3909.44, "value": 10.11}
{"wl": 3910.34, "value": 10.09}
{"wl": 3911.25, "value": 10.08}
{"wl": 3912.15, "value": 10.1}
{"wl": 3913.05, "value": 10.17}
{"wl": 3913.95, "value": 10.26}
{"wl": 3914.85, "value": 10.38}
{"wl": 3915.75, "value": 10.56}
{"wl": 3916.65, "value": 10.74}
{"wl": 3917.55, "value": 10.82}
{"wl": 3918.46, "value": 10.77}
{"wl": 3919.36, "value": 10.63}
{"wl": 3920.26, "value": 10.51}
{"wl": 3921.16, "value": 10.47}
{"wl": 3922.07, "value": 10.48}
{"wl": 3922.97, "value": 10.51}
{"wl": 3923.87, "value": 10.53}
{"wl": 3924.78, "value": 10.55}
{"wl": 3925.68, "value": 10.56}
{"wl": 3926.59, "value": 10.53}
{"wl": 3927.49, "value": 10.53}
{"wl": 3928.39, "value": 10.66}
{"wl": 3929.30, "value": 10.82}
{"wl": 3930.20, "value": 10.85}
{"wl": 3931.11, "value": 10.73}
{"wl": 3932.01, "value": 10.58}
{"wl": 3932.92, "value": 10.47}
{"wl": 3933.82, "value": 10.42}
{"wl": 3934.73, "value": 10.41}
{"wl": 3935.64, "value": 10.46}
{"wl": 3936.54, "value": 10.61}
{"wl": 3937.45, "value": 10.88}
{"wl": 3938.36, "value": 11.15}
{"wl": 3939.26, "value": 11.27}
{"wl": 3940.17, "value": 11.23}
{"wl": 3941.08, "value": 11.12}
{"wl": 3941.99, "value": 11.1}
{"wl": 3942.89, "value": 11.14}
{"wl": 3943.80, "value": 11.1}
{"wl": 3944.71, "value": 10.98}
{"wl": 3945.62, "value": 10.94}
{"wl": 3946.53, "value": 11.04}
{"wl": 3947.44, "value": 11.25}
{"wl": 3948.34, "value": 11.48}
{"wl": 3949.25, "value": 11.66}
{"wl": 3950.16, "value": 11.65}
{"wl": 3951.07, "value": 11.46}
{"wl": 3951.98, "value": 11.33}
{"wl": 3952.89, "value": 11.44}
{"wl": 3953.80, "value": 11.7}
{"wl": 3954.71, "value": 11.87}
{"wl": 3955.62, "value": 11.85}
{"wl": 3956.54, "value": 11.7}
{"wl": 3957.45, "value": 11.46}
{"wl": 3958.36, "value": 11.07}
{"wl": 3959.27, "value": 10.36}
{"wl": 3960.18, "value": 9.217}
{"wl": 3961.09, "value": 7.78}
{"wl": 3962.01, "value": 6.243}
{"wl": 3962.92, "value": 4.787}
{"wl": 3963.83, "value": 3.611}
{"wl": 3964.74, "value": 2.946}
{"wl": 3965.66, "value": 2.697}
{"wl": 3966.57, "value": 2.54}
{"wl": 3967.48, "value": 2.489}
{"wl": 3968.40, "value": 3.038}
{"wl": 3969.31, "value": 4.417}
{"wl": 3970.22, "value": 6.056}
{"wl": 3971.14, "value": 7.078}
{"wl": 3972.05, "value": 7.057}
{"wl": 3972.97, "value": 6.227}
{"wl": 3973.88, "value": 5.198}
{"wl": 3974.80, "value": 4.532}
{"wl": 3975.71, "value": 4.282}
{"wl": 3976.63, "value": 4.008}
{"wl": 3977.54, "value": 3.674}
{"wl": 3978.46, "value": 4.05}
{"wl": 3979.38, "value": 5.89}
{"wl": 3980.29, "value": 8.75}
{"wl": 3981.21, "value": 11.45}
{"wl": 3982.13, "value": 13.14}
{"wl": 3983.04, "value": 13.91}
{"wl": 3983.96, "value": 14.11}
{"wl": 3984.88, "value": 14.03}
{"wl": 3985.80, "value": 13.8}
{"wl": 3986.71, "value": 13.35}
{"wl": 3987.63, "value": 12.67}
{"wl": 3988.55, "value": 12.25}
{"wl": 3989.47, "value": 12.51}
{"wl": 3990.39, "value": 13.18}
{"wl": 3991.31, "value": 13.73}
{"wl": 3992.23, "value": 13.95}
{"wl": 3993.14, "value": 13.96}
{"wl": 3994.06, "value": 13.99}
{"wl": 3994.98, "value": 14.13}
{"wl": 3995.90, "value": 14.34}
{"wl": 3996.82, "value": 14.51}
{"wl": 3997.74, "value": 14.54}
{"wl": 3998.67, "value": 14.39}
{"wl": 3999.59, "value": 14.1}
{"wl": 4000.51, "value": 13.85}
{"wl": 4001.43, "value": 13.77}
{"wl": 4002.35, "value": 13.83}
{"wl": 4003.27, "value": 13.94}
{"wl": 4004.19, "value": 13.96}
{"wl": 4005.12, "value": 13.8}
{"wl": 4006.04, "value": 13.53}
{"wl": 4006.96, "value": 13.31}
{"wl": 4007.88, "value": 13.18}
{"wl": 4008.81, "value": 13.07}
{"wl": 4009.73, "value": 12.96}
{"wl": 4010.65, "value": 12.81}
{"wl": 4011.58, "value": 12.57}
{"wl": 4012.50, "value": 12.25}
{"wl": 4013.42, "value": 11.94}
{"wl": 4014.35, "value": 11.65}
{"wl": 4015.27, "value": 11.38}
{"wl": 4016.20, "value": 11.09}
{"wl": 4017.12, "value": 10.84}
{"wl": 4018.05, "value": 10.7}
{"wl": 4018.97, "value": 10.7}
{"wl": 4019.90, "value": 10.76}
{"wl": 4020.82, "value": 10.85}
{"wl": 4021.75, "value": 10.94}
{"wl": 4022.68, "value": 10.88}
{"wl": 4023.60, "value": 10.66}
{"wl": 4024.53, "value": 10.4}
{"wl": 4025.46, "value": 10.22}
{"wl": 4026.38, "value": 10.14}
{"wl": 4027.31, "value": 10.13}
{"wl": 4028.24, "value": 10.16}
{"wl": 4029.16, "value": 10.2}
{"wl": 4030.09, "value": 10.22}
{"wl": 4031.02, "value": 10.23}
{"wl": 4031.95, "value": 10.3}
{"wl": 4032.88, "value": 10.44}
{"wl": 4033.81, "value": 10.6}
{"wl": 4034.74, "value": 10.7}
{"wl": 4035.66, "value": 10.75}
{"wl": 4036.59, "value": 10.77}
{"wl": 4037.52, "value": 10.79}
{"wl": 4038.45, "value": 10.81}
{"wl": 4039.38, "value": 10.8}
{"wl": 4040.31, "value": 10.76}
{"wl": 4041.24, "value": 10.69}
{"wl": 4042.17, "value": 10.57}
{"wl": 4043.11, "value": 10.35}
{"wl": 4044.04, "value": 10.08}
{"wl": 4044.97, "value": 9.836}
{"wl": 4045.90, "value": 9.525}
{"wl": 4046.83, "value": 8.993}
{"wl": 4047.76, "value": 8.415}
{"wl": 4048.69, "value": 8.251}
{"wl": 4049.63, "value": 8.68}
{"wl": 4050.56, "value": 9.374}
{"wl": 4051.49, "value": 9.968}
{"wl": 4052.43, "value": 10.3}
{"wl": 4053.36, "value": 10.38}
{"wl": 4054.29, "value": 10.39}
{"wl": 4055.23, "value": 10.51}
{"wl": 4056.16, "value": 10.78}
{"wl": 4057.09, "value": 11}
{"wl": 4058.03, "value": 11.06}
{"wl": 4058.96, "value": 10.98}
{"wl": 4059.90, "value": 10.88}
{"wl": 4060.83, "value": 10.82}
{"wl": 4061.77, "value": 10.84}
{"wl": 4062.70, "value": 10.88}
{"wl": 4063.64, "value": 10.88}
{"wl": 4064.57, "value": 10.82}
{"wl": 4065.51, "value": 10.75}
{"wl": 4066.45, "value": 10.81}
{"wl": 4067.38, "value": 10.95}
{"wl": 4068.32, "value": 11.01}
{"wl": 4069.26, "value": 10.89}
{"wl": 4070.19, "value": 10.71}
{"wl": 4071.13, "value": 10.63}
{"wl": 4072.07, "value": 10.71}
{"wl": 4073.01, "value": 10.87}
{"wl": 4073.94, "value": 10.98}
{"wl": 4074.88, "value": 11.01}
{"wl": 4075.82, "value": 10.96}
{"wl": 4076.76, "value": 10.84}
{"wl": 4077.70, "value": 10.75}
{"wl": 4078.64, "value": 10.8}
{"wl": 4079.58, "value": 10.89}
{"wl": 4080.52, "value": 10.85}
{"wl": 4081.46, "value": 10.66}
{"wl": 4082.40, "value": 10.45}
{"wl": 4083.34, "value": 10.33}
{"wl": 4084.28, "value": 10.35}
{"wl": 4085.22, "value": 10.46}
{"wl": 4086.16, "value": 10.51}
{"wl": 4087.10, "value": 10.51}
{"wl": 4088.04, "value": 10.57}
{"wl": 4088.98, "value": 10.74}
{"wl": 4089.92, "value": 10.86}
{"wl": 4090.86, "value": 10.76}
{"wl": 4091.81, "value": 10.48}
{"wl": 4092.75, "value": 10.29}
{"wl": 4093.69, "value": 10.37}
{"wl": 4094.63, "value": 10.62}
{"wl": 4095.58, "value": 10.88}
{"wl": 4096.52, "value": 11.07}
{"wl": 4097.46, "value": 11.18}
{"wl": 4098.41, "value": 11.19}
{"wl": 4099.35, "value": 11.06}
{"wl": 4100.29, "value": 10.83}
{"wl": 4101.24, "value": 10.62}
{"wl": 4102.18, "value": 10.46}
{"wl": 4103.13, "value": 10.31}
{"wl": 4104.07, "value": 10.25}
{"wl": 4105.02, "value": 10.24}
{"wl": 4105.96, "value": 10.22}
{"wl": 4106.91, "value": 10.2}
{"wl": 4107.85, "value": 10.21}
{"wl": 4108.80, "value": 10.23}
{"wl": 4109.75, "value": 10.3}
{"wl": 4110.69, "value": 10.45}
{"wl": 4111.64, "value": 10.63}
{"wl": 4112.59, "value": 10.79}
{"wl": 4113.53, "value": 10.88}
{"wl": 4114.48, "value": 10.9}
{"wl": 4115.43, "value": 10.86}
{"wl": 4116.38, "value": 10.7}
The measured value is 1.18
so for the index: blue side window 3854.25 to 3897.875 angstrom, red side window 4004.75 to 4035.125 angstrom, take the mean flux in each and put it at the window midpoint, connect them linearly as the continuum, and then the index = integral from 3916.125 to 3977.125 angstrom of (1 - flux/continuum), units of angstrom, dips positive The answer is 6.13 angstrom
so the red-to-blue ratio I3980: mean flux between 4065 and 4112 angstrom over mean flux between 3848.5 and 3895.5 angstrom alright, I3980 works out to 1.15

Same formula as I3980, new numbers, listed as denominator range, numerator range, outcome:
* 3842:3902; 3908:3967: 1.09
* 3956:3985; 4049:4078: 1.51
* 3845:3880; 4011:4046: 1.20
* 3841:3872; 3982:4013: 1.55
